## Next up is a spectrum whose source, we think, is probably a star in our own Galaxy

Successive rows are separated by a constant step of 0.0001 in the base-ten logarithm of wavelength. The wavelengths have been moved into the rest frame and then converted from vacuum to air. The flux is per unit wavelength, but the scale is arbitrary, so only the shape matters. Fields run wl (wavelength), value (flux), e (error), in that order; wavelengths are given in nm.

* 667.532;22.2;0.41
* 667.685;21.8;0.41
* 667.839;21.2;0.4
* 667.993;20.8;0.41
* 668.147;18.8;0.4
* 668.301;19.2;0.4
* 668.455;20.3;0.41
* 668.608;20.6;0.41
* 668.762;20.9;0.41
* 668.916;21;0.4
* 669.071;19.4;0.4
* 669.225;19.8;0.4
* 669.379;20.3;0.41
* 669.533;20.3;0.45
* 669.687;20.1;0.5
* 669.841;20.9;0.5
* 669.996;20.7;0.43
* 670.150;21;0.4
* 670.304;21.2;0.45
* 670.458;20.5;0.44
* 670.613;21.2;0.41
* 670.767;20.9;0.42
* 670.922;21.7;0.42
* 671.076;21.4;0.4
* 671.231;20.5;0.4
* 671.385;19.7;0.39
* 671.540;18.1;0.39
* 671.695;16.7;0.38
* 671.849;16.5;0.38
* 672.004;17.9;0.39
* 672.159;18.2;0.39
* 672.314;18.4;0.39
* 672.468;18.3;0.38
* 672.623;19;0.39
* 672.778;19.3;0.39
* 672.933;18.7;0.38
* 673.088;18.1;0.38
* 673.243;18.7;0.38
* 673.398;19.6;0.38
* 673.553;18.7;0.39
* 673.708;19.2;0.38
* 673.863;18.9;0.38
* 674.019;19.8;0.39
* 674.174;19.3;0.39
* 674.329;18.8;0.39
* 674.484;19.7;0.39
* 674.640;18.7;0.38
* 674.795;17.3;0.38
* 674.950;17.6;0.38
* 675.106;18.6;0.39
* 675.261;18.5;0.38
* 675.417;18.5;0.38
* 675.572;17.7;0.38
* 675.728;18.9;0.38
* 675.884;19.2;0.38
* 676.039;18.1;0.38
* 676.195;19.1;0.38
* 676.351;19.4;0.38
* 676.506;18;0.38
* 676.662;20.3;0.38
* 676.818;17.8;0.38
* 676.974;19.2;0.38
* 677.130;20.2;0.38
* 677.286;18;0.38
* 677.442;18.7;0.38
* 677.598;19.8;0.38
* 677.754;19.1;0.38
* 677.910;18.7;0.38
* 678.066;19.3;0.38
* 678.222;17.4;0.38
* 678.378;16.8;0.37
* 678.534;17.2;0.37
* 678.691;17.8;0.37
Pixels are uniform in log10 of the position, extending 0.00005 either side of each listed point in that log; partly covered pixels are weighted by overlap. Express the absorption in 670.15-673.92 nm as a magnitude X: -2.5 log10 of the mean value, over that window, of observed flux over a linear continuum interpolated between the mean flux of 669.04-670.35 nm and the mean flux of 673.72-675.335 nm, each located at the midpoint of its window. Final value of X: 0.02 mag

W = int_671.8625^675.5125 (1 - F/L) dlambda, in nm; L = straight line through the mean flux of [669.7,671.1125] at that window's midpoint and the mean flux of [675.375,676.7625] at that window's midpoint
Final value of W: 0.198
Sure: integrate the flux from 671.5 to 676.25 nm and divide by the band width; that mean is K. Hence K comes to 18.5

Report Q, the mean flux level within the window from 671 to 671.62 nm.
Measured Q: 19.9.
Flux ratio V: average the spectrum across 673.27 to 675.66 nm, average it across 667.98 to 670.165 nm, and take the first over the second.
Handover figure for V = 0.93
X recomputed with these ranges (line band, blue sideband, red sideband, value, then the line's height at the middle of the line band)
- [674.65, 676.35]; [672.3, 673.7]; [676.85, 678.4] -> 0.02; 18.8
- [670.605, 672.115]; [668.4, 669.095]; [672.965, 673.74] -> 0.01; 19.6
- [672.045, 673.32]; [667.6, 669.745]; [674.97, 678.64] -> 0.05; 19.5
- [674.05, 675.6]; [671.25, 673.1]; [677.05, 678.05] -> 0.01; 18.7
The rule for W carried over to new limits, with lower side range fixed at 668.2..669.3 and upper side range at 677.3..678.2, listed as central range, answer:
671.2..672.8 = 0.11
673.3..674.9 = 0.04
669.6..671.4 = -0.09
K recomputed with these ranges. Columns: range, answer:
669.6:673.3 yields 19.5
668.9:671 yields 20.6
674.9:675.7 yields 18.2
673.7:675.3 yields 18.8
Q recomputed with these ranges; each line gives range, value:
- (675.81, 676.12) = 18.7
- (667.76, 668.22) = 20.3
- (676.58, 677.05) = 19.1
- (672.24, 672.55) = 18.4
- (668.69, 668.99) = 21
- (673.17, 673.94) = 19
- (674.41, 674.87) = 18.6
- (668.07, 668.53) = 19.4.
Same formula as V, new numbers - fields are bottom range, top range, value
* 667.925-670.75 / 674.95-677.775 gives 0.92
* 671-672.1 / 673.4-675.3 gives 1.01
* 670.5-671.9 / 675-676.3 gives 0.94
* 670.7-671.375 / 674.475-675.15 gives 0.87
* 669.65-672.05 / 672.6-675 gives 0.94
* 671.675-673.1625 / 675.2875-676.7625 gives 1.03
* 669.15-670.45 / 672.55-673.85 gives 0.92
